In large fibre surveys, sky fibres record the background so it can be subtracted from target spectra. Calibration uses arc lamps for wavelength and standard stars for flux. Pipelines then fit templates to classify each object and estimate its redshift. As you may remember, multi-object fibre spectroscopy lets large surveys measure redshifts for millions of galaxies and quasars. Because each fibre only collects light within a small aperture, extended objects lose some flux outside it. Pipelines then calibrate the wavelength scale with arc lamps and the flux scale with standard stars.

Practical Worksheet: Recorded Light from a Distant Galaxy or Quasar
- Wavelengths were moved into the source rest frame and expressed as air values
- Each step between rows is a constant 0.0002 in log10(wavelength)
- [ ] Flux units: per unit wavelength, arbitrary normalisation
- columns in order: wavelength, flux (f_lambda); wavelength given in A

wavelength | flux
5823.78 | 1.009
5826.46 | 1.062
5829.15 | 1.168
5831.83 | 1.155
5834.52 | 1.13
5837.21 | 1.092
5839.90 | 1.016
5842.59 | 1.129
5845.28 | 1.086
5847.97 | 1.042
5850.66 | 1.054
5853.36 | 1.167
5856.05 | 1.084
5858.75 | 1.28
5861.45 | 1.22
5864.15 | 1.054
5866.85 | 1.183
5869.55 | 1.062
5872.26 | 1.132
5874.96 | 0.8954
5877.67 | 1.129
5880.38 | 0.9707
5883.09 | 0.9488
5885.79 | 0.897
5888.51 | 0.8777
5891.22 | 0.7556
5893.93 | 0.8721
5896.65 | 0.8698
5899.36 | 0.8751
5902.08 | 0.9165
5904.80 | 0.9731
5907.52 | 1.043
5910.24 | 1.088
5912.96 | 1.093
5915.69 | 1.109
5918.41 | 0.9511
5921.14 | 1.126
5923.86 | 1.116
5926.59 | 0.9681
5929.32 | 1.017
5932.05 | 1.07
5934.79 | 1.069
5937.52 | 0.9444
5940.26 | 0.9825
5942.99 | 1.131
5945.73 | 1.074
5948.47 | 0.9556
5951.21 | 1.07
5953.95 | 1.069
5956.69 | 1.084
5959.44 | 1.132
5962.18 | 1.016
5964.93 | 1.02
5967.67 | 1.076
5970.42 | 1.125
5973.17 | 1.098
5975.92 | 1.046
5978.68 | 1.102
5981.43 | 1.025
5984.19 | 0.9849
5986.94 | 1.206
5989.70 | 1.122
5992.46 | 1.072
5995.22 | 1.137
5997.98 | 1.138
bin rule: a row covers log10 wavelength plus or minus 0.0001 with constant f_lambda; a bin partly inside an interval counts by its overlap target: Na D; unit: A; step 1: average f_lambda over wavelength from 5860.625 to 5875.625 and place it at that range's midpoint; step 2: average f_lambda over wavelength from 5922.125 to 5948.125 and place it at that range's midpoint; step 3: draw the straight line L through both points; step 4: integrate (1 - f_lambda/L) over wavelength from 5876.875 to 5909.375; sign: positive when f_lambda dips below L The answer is 4.5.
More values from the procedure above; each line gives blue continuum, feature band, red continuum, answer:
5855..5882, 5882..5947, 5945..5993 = 5.71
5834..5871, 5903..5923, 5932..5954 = 0.17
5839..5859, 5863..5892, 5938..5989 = 2.56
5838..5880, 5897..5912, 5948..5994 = 1.57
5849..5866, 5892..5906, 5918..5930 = 2.41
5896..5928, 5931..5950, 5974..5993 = 0.15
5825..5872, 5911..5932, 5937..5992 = 0.54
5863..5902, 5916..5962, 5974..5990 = -0.86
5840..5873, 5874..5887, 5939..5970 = 1.58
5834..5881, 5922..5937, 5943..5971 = 0.39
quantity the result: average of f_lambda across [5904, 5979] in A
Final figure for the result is 1.06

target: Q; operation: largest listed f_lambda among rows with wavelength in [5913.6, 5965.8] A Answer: 1.132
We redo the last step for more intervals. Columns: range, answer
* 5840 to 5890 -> 1.28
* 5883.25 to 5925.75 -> 1.126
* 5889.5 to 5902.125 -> 0.9165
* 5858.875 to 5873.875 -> 1.22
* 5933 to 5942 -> 1.069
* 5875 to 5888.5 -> 1.129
